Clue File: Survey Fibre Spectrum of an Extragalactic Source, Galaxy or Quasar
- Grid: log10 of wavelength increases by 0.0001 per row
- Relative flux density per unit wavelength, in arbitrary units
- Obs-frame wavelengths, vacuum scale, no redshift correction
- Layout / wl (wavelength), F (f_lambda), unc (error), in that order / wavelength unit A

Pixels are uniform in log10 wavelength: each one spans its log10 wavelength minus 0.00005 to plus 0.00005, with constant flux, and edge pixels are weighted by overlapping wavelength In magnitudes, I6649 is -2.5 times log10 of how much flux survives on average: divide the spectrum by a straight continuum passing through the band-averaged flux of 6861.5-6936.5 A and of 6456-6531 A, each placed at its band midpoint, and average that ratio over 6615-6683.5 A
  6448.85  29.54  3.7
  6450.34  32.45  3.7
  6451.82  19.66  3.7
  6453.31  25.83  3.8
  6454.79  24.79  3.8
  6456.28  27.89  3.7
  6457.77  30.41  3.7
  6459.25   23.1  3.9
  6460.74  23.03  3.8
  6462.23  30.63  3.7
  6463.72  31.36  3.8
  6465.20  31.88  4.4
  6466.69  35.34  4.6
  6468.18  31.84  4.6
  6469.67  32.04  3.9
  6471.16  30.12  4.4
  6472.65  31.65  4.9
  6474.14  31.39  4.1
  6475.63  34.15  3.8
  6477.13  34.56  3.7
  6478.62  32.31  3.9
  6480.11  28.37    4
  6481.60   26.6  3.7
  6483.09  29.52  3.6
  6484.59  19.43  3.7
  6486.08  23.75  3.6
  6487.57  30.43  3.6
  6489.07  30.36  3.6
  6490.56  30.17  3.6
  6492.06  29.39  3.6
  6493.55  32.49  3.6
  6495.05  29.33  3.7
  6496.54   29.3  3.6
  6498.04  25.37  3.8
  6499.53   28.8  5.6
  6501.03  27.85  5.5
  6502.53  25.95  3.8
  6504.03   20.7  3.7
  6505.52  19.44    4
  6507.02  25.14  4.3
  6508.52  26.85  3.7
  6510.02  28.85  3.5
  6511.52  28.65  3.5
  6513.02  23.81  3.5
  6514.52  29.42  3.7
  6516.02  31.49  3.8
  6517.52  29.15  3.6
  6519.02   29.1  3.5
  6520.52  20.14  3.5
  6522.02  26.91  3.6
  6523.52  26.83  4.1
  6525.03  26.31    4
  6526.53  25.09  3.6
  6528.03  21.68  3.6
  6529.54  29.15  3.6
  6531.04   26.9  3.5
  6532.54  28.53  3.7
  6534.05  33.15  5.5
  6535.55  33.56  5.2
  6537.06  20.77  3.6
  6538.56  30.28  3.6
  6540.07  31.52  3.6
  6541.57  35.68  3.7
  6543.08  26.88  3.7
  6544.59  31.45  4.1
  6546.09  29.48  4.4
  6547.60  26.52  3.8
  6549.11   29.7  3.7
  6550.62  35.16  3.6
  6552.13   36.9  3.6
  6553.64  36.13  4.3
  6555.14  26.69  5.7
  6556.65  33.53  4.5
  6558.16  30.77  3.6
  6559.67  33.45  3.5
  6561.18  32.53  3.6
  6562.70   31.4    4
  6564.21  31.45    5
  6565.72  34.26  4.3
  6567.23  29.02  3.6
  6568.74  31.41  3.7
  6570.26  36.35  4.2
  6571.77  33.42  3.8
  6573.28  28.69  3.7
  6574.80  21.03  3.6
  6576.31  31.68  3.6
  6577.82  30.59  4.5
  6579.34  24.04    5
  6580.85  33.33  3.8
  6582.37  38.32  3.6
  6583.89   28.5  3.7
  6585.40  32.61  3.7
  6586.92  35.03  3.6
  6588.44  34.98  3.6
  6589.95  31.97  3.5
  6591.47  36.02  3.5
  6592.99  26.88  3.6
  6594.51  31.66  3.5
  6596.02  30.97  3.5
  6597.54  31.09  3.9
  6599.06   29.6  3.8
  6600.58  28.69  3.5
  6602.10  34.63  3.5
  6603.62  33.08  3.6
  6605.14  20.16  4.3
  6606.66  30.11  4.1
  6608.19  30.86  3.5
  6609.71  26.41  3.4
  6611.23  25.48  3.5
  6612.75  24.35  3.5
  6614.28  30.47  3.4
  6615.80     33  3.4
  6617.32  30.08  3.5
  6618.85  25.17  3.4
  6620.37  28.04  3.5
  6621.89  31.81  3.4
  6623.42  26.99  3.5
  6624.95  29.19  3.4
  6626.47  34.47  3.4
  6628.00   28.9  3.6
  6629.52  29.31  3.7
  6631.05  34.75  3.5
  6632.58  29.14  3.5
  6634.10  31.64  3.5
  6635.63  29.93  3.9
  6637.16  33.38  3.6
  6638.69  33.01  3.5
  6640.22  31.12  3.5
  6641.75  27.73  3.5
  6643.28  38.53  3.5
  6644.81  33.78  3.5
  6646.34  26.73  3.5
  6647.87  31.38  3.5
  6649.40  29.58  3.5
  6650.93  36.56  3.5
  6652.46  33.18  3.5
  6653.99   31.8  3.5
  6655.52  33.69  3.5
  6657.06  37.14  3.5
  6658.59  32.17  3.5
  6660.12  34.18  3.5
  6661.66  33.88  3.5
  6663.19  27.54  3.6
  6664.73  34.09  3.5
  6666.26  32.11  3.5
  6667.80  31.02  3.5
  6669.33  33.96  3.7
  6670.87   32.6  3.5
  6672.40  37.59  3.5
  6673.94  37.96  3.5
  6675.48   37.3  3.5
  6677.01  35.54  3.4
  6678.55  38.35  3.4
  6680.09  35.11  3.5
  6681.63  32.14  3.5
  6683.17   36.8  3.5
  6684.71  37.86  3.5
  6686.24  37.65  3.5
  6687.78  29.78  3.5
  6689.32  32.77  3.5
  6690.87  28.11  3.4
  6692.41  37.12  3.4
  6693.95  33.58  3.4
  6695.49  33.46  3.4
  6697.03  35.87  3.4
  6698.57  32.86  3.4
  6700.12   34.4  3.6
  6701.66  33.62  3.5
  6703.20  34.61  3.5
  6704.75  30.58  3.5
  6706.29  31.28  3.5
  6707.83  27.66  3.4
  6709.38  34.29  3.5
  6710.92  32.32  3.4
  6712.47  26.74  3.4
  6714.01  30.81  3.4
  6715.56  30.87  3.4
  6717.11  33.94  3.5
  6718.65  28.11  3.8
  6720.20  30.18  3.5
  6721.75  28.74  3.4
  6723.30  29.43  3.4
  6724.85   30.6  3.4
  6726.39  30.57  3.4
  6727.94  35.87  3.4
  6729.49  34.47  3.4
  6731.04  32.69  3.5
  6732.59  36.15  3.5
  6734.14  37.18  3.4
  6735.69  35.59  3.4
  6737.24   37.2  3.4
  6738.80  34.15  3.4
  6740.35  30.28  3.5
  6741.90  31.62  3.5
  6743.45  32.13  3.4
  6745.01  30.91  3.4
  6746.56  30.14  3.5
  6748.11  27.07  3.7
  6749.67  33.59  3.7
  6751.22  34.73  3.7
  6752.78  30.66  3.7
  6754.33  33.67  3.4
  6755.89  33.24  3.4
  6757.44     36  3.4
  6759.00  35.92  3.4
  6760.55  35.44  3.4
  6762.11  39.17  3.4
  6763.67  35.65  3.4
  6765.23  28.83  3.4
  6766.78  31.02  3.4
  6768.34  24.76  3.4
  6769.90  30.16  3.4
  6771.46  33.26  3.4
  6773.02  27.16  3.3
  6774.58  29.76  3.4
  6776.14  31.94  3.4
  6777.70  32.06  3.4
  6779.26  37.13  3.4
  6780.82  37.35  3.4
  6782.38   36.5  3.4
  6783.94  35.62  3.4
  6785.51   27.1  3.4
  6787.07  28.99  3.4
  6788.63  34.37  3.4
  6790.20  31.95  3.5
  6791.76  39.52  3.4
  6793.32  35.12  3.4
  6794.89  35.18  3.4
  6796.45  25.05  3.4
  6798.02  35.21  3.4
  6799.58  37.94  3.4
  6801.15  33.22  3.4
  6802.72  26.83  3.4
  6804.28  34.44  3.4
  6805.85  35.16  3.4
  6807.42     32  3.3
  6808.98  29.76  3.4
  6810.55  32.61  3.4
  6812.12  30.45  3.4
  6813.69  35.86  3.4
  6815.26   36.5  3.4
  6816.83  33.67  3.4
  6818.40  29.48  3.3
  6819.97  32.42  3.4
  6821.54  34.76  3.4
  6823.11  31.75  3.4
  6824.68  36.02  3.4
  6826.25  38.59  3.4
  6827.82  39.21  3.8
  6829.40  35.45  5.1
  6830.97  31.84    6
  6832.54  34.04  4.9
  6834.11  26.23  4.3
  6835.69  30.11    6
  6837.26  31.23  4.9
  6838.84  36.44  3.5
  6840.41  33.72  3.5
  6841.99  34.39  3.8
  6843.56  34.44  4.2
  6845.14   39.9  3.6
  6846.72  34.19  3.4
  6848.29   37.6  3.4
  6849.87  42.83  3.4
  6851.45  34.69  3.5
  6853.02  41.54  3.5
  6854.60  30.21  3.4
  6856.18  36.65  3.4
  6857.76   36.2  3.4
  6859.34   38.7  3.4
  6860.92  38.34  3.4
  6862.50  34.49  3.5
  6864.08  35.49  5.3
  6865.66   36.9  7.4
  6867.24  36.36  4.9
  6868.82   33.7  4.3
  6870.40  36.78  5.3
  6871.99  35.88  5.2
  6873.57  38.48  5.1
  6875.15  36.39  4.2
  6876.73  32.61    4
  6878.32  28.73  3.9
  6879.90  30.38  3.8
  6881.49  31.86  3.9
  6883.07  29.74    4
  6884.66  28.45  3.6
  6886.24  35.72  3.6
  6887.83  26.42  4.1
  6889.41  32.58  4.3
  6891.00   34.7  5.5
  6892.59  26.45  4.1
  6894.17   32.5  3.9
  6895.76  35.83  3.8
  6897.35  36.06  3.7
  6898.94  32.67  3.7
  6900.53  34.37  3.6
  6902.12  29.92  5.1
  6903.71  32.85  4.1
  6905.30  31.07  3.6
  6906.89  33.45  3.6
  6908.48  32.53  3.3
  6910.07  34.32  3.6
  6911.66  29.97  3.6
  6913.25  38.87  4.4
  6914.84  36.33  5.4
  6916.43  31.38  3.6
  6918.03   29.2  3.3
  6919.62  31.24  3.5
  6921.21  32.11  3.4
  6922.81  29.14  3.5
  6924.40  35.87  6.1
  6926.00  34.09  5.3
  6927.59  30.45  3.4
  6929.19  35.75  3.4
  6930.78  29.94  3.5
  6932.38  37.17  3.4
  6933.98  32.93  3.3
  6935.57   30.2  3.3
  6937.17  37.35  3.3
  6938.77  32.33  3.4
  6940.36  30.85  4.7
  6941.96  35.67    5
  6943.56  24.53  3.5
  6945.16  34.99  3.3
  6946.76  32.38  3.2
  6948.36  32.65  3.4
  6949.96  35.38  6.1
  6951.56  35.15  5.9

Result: -0.08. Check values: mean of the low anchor 28.1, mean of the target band 32.5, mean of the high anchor 33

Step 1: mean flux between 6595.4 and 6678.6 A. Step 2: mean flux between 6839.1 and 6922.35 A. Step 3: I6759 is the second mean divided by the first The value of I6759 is 1.08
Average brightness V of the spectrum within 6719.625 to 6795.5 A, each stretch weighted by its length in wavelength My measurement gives 32.9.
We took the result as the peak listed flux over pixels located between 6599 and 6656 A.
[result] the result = 38.53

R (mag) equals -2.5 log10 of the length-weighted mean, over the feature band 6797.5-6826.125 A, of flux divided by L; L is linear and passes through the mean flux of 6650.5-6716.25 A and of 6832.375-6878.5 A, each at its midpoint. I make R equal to 0.05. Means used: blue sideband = 33.5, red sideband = 35.3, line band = 33.3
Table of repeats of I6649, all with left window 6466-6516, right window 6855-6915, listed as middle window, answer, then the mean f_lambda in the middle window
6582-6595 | -0.10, 32.7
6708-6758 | -0.02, 32.2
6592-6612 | 0.03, 29.3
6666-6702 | -0.11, 34.5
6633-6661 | -0.06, 32.5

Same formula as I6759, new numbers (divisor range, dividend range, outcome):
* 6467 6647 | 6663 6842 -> 1.11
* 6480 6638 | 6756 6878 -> 1.16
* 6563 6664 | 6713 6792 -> 1.05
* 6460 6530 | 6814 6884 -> 1.23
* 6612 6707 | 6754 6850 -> 1.03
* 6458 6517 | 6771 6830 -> 1.17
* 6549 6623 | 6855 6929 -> 1.08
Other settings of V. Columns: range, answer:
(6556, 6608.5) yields 31.2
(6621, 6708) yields 33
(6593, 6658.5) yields 30.6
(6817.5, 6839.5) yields 33.4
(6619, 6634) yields 30.2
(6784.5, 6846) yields 33.4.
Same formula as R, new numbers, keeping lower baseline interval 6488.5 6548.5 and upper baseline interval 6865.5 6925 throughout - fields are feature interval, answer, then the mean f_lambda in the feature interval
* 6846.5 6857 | -0.15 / 37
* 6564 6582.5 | -0.08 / 30.8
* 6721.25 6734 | -0.07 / 32.6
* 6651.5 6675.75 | -0.14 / 33.7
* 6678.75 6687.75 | -0.18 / 35.6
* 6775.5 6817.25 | -0.06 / 33.4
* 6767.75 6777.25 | 0.06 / 29.7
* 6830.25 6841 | 0.01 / 31.9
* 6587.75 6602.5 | -0.10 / 31.6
